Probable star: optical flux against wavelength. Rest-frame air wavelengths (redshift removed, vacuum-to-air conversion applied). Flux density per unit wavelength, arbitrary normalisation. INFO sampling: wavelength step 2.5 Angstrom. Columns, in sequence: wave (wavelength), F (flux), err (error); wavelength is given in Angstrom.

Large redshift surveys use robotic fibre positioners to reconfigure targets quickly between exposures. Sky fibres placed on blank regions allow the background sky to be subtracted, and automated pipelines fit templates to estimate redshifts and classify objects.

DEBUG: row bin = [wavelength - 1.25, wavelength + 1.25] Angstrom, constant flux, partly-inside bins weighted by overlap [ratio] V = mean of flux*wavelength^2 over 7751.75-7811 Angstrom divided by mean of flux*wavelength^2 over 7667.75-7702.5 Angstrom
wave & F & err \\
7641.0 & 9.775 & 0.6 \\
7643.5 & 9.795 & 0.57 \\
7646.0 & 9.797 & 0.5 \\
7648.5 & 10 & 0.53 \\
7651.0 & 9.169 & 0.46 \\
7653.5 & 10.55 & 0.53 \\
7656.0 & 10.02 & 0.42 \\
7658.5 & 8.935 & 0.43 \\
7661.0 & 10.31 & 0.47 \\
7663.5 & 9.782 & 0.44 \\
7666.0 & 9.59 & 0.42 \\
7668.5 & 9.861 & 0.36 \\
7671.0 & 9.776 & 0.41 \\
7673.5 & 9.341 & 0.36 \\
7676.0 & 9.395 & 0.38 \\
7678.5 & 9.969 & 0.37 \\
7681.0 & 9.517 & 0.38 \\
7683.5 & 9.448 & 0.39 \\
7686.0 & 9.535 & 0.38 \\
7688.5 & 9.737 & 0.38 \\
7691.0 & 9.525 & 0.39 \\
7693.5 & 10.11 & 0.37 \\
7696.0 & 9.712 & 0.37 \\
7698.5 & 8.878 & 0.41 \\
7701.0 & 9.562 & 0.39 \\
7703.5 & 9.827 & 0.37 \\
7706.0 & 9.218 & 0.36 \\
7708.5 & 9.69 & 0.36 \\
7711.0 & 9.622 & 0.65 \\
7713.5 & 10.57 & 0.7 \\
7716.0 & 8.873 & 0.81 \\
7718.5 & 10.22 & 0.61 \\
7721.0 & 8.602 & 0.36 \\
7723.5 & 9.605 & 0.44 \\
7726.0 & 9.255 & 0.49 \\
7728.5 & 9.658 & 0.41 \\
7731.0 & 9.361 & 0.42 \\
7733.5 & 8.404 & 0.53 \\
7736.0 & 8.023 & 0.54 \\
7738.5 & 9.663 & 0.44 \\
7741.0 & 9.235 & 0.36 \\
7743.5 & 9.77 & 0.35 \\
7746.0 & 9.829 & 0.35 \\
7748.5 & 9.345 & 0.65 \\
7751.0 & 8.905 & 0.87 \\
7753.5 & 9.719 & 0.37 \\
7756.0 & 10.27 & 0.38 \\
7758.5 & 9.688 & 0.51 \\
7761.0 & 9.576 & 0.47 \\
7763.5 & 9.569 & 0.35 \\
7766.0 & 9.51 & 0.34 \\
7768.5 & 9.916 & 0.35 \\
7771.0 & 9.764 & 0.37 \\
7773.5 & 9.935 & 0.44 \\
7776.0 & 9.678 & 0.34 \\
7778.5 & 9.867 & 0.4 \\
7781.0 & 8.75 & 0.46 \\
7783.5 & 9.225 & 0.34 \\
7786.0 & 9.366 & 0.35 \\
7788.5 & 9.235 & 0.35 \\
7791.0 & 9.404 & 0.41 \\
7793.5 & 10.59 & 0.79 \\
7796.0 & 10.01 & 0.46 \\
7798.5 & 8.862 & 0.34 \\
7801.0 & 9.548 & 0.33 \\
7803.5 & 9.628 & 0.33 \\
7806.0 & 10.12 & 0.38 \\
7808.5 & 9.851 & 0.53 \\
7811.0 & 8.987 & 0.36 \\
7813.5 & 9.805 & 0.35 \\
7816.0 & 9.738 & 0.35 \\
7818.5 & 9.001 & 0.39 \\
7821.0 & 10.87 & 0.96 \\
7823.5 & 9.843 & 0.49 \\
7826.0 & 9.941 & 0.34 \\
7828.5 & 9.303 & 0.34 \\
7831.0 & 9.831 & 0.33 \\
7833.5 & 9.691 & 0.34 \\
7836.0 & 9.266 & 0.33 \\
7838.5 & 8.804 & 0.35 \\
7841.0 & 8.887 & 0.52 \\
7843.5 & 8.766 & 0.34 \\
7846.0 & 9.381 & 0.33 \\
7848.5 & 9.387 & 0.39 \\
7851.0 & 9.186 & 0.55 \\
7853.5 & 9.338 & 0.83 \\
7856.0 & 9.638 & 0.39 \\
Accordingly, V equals 1.0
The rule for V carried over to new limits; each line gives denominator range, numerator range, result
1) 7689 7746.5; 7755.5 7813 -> 1.04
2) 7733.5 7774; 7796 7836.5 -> 1.03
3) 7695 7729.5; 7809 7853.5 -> 1.02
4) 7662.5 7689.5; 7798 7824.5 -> 1.04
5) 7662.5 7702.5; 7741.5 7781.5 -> 1.02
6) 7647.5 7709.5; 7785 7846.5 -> 1.02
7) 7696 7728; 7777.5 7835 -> 1.04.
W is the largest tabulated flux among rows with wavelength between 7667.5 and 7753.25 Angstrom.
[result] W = 10.57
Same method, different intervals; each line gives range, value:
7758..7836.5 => 10.87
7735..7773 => 10.27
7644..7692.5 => 10.55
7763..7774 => 9.935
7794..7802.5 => 10.01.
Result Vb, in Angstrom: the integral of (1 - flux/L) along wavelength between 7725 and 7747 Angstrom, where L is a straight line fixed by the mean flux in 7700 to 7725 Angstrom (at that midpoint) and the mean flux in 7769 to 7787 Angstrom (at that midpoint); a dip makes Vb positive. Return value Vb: 0.7 Angstrom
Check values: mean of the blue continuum 9.58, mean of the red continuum 9.53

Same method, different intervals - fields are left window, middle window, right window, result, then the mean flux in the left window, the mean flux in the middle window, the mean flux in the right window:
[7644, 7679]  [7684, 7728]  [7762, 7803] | 0.6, 9.75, 9.56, 9.58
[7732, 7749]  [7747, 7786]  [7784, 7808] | -0.8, 9.18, 9.58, 9.63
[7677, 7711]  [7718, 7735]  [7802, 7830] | 0.7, 9.59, 9.24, 9.73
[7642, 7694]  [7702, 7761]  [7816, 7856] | 1.0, 9.72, 9.45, 9.45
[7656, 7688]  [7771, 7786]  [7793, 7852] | 0.1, 9.64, 9.5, 9.54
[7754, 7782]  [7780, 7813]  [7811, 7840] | 0.5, 9.69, 9.52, 9.61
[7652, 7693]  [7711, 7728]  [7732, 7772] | 0.0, 9.71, 9.53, 9.45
